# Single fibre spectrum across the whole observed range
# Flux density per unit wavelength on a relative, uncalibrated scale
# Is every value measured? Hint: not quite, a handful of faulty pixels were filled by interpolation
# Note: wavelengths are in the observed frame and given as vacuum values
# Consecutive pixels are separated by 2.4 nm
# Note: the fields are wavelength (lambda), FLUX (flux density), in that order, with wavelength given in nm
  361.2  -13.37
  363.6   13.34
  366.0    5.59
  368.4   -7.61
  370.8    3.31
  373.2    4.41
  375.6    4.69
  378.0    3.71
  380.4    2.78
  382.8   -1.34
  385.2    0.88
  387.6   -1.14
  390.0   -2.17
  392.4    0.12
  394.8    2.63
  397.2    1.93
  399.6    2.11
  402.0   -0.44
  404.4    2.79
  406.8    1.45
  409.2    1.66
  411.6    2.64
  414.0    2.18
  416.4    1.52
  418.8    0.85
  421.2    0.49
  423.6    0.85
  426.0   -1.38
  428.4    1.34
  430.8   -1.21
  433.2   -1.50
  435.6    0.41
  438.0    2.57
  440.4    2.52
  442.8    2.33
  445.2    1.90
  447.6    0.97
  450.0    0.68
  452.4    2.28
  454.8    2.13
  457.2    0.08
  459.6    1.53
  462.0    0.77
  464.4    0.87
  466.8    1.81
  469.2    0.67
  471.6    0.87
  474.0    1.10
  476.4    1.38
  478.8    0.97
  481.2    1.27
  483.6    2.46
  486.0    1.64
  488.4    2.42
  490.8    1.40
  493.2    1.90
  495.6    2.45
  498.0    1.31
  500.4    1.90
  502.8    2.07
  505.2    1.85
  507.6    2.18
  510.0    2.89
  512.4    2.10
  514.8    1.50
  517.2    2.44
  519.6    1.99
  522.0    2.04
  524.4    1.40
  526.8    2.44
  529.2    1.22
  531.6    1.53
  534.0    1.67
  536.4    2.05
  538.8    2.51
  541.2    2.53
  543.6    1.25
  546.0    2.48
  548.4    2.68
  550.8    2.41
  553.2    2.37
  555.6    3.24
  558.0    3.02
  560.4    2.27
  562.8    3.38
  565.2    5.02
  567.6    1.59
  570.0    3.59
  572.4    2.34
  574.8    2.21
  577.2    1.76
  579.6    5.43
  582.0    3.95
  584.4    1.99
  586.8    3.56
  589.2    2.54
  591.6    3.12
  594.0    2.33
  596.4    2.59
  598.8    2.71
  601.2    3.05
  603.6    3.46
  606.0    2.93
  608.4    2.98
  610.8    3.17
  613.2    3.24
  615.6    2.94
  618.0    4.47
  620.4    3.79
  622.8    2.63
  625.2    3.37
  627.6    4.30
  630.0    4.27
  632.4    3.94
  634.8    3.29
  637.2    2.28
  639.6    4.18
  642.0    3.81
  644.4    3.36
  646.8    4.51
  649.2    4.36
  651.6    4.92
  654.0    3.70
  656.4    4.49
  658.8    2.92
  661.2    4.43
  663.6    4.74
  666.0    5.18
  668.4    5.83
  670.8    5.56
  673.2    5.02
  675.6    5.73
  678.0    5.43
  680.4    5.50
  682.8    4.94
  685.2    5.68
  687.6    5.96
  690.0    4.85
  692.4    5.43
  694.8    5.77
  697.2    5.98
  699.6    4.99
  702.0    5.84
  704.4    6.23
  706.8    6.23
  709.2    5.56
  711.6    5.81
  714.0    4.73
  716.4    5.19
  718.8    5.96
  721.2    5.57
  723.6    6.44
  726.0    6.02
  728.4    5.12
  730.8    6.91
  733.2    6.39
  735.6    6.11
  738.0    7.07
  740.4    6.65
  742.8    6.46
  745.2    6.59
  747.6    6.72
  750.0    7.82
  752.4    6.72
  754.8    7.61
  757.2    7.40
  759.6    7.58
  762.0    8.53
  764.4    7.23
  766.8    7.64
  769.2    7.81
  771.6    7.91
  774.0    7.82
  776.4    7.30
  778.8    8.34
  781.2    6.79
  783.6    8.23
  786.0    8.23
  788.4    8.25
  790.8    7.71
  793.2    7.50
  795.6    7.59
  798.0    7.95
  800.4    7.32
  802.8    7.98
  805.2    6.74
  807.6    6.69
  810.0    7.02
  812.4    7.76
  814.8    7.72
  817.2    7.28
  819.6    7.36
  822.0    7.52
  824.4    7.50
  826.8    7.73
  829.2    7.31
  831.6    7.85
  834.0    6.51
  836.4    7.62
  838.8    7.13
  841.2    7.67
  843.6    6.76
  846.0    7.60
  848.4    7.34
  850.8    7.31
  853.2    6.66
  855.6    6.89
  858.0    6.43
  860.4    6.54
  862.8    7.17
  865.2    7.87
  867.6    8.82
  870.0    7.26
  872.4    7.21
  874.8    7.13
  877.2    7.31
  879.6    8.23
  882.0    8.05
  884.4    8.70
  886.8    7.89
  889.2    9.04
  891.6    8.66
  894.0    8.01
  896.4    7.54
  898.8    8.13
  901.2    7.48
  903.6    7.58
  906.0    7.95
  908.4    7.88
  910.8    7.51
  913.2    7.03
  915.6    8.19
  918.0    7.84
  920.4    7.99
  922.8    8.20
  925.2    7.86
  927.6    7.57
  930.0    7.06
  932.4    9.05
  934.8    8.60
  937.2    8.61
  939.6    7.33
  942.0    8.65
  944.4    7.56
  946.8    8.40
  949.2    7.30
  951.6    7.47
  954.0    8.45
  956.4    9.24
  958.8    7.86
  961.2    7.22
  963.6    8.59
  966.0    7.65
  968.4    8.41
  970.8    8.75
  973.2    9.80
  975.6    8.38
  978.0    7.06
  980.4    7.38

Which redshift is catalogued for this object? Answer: 0.661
